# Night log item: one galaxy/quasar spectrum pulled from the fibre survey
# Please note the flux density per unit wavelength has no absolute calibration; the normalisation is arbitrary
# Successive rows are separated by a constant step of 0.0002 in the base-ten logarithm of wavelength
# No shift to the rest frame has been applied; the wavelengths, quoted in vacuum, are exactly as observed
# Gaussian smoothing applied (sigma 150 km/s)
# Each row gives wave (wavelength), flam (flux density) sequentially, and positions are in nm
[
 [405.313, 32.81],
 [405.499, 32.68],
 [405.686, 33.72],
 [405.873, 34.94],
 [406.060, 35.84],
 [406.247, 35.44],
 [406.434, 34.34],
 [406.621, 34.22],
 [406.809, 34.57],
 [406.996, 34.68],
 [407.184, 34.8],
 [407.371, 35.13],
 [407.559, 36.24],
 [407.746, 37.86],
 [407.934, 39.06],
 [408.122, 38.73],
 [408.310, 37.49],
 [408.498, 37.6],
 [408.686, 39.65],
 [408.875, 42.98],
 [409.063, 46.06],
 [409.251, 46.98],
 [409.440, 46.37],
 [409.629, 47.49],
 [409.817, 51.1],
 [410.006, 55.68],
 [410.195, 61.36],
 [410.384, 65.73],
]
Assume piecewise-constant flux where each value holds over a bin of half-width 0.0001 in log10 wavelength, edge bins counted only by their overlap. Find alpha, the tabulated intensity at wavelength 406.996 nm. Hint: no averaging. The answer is 34.68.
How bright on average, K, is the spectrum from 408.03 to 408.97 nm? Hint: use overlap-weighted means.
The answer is 39.3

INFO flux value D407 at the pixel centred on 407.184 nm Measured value 34.8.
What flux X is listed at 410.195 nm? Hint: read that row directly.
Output 61.36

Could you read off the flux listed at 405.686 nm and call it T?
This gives 33.72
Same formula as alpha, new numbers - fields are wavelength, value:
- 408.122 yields 38.73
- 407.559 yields 36.24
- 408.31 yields 37.49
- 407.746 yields 37.86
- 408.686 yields 39.65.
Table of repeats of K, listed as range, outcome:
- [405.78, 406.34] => 35.4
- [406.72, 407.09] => 34.6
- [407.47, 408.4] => 37.9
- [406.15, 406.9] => 34.6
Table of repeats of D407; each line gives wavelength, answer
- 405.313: 32.81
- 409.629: 47.49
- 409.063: 46.06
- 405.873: 34.94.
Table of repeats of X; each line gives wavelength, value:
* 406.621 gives 34.22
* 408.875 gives 42.98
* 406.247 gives 35.44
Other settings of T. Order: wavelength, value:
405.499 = 32.68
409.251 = 46.98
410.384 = 65.73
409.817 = 51.1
